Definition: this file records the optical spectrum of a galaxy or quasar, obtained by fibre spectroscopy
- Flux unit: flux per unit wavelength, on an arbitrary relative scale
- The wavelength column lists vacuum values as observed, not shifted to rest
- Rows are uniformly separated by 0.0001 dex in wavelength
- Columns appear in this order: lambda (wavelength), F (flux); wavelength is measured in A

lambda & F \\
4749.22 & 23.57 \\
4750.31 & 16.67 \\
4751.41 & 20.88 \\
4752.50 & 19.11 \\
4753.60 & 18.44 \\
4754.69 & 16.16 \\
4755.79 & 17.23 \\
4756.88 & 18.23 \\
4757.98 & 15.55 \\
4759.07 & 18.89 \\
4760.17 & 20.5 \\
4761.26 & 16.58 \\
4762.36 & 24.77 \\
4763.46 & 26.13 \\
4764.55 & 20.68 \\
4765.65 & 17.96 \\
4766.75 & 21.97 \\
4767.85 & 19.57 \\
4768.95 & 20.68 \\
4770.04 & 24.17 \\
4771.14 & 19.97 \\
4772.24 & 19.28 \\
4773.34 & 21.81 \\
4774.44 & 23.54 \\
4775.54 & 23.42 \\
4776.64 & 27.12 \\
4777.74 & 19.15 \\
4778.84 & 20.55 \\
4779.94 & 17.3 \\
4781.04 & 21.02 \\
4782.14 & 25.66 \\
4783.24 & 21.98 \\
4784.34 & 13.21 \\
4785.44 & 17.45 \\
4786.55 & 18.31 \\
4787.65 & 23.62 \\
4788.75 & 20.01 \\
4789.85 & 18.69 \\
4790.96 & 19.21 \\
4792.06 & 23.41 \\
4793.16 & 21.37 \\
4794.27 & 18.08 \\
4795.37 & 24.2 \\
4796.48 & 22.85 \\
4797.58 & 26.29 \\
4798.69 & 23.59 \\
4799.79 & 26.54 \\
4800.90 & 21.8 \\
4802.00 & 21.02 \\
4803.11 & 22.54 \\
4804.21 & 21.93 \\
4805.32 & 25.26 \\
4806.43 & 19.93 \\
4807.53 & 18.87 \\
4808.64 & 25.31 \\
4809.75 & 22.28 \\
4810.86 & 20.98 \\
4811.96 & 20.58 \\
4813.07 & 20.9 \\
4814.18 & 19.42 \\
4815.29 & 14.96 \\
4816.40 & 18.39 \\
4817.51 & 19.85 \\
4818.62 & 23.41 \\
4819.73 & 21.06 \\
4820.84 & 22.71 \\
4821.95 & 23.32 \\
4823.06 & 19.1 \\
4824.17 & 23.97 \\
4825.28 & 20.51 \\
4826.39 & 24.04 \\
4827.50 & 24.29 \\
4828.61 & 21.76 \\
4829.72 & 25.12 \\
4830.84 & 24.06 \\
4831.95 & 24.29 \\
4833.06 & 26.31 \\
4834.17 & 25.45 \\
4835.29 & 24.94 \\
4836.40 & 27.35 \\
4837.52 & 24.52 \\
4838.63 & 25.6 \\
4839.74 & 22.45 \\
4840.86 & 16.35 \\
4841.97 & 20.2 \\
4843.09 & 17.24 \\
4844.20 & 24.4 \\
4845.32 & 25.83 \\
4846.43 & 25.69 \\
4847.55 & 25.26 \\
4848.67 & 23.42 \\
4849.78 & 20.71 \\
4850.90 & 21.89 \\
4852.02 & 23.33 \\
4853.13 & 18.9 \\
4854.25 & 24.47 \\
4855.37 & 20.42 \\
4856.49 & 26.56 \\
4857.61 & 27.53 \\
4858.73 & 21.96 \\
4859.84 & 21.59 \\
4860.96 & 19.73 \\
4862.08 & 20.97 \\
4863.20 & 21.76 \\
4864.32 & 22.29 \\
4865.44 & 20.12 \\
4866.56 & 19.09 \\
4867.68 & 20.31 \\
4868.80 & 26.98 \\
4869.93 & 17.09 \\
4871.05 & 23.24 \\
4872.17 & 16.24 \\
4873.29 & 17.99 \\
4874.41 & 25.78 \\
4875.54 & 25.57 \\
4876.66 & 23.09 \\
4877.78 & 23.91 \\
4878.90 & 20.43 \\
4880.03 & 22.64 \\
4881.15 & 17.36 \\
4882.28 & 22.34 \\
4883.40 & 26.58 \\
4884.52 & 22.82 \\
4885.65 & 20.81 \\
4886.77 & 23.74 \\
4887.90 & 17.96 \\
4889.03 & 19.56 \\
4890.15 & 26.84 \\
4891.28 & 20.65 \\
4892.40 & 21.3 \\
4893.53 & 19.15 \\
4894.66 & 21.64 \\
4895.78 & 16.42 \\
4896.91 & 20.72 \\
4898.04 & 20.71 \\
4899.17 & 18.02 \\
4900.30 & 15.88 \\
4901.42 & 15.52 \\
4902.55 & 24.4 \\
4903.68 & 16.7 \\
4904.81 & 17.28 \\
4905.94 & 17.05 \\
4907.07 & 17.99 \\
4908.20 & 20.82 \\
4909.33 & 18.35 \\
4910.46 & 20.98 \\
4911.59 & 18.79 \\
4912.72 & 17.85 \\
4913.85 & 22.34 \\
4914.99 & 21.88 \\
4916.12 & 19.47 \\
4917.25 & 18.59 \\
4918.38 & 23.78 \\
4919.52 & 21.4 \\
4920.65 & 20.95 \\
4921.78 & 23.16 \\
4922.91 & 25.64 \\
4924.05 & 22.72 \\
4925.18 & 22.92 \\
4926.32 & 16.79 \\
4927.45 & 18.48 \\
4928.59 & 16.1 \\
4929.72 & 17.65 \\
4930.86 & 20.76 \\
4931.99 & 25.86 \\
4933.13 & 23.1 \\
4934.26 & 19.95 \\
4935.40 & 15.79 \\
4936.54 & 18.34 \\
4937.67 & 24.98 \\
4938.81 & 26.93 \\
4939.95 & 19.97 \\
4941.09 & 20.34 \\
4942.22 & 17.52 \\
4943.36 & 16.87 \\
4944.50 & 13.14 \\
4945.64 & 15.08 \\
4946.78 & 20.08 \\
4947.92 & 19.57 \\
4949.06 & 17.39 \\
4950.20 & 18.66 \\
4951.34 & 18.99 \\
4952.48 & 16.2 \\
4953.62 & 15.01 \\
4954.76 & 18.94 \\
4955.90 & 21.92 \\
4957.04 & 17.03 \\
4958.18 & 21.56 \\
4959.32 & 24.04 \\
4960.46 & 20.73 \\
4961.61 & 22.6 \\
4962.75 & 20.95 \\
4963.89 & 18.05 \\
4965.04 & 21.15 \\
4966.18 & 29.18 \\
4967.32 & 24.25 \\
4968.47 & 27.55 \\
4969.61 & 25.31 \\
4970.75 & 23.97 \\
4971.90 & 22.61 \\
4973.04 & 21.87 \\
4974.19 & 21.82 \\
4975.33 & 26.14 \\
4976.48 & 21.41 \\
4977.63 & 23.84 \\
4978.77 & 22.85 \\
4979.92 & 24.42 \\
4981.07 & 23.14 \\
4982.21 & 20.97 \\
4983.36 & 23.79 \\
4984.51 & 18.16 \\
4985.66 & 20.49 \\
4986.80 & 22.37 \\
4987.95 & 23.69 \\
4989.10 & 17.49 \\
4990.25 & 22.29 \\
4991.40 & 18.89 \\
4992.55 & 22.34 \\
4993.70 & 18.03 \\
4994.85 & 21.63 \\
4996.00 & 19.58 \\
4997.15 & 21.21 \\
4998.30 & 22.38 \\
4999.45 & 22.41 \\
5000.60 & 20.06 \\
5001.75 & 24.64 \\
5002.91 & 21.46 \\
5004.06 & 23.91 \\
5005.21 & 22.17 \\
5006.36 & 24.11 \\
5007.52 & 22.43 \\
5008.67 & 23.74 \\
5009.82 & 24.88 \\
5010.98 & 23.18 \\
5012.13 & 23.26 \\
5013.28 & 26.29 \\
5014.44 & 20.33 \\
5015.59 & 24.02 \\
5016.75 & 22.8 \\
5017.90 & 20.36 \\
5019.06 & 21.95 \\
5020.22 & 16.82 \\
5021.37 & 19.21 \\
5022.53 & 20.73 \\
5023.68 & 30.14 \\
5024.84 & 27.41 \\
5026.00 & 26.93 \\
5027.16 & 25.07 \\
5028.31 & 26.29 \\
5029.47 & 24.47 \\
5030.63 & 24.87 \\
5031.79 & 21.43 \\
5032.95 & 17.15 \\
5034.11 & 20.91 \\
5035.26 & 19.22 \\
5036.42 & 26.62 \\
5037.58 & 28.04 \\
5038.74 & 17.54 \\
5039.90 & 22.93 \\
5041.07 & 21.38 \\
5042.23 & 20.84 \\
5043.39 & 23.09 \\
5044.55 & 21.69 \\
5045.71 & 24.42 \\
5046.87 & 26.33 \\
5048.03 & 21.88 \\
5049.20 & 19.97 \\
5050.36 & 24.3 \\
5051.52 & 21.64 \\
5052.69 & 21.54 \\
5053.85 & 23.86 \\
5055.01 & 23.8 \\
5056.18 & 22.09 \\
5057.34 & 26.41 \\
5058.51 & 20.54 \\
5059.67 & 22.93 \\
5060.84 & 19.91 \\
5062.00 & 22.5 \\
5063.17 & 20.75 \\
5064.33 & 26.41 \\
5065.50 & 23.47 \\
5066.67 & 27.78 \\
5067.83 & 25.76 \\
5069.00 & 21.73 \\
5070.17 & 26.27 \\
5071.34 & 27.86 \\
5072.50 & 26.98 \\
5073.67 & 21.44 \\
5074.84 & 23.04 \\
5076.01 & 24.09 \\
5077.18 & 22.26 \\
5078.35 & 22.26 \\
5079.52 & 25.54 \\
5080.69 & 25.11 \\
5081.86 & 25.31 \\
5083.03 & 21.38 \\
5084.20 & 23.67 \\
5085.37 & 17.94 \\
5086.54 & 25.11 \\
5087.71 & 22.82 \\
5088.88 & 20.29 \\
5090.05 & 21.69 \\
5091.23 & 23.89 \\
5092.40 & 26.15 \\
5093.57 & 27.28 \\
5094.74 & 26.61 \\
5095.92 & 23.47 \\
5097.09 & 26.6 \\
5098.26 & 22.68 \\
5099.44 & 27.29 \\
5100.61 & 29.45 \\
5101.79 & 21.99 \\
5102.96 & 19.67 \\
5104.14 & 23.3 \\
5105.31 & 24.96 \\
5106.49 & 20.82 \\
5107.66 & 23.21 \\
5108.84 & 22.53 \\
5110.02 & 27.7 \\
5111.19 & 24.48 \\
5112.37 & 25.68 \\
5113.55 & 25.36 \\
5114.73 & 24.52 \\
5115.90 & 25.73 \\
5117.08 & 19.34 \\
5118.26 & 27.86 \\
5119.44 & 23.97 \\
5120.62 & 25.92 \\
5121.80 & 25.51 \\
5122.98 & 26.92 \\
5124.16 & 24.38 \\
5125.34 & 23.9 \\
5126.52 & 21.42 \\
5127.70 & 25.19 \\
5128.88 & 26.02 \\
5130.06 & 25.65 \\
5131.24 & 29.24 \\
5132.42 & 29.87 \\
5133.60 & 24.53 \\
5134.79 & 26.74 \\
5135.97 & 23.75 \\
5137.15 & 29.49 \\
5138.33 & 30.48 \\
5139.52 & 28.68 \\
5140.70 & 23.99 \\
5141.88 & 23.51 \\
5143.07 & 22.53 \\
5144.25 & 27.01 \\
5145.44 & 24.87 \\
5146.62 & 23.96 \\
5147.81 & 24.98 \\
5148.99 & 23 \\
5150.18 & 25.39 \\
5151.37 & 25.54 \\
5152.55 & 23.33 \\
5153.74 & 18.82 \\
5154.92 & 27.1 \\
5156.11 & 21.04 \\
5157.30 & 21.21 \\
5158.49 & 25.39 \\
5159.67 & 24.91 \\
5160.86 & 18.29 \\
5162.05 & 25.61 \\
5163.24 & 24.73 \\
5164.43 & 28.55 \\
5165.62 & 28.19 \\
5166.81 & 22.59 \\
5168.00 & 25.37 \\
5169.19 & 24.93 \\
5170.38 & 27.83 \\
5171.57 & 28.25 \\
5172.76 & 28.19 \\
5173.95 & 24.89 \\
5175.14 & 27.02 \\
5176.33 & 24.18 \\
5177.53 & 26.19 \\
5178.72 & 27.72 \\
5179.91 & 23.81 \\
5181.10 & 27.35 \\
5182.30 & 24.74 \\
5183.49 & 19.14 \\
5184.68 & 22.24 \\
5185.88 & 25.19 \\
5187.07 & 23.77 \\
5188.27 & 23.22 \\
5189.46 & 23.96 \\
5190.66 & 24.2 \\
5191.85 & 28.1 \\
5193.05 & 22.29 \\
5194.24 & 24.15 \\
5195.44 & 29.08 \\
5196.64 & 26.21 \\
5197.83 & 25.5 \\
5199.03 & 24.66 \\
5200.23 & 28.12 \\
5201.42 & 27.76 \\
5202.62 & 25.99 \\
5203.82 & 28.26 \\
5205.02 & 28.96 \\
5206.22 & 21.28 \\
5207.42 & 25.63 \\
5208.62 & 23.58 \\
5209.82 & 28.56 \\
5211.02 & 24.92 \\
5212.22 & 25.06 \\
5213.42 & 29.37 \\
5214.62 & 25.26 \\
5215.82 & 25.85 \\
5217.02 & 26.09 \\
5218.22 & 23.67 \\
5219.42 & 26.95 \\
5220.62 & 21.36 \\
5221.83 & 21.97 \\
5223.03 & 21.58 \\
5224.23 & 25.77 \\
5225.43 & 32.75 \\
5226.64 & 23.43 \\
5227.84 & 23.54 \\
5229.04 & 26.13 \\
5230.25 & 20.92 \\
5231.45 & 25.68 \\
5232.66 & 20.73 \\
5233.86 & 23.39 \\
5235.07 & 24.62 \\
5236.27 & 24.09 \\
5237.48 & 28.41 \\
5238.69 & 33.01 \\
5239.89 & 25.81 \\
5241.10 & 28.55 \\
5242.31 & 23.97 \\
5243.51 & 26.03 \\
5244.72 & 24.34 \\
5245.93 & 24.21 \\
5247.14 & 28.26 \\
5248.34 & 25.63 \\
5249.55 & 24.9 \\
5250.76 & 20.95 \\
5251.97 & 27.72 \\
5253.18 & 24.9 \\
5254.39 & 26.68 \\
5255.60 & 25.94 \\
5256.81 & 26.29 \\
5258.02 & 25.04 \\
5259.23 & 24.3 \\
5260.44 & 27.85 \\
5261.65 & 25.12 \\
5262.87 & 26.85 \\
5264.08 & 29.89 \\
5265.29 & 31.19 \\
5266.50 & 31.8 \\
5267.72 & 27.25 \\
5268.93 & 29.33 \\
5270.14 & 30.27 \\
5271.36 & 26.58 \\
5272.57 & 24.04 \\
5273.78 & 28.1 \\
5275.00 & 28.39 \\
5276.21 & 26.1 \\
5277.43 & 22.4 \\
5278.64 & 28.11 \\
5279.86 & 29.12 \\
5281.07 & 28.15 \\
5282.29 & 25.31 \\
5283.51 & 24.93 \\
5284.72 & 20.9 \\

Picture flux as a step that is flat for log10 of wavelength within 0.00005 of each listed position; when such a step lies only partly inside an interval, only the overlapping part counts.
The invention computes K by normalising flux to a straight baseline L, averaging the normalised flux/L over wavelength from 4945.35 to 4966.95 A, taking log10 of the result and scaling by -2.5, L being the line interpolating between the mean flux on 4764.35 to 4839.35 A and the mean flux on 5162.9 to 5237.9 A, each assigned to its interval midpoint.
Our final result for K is 0.16 mag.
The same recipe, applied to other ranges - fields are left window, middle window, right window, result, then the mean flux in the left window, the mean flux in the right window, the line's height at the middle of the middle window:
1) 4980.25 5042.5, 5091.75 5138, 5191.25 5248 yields -0.05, 22.4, 25.6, 24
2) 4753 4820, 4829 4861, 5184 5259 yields -0.09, 20.9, 25.4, 21.5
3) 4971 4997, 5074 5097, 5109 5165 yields 0.01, 21.7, 25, 23.9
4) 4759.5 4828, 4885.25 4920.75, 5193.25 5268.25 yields 0.13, 21.4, 25.9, 22.5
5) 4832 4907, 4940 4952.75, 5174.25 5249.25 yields 0.26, 21.7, 25.4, 22.5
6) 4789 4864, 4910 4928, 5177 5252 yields 0.10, 22.4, 25.3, 23.1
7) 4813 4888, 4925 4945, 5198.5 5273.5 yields 0.17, 22.3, 26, 23.1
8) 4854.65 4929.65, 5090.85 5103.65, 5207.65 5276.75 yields -0.05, 20.9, 26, 23.9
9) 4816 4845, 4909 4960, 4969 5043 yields 0.14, 22.8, 22.5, 22.6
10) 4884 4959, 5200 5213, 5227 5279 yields -0.04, 19.8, 26.2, 25.3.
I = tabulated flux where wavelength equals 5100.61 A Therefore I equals 29.45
